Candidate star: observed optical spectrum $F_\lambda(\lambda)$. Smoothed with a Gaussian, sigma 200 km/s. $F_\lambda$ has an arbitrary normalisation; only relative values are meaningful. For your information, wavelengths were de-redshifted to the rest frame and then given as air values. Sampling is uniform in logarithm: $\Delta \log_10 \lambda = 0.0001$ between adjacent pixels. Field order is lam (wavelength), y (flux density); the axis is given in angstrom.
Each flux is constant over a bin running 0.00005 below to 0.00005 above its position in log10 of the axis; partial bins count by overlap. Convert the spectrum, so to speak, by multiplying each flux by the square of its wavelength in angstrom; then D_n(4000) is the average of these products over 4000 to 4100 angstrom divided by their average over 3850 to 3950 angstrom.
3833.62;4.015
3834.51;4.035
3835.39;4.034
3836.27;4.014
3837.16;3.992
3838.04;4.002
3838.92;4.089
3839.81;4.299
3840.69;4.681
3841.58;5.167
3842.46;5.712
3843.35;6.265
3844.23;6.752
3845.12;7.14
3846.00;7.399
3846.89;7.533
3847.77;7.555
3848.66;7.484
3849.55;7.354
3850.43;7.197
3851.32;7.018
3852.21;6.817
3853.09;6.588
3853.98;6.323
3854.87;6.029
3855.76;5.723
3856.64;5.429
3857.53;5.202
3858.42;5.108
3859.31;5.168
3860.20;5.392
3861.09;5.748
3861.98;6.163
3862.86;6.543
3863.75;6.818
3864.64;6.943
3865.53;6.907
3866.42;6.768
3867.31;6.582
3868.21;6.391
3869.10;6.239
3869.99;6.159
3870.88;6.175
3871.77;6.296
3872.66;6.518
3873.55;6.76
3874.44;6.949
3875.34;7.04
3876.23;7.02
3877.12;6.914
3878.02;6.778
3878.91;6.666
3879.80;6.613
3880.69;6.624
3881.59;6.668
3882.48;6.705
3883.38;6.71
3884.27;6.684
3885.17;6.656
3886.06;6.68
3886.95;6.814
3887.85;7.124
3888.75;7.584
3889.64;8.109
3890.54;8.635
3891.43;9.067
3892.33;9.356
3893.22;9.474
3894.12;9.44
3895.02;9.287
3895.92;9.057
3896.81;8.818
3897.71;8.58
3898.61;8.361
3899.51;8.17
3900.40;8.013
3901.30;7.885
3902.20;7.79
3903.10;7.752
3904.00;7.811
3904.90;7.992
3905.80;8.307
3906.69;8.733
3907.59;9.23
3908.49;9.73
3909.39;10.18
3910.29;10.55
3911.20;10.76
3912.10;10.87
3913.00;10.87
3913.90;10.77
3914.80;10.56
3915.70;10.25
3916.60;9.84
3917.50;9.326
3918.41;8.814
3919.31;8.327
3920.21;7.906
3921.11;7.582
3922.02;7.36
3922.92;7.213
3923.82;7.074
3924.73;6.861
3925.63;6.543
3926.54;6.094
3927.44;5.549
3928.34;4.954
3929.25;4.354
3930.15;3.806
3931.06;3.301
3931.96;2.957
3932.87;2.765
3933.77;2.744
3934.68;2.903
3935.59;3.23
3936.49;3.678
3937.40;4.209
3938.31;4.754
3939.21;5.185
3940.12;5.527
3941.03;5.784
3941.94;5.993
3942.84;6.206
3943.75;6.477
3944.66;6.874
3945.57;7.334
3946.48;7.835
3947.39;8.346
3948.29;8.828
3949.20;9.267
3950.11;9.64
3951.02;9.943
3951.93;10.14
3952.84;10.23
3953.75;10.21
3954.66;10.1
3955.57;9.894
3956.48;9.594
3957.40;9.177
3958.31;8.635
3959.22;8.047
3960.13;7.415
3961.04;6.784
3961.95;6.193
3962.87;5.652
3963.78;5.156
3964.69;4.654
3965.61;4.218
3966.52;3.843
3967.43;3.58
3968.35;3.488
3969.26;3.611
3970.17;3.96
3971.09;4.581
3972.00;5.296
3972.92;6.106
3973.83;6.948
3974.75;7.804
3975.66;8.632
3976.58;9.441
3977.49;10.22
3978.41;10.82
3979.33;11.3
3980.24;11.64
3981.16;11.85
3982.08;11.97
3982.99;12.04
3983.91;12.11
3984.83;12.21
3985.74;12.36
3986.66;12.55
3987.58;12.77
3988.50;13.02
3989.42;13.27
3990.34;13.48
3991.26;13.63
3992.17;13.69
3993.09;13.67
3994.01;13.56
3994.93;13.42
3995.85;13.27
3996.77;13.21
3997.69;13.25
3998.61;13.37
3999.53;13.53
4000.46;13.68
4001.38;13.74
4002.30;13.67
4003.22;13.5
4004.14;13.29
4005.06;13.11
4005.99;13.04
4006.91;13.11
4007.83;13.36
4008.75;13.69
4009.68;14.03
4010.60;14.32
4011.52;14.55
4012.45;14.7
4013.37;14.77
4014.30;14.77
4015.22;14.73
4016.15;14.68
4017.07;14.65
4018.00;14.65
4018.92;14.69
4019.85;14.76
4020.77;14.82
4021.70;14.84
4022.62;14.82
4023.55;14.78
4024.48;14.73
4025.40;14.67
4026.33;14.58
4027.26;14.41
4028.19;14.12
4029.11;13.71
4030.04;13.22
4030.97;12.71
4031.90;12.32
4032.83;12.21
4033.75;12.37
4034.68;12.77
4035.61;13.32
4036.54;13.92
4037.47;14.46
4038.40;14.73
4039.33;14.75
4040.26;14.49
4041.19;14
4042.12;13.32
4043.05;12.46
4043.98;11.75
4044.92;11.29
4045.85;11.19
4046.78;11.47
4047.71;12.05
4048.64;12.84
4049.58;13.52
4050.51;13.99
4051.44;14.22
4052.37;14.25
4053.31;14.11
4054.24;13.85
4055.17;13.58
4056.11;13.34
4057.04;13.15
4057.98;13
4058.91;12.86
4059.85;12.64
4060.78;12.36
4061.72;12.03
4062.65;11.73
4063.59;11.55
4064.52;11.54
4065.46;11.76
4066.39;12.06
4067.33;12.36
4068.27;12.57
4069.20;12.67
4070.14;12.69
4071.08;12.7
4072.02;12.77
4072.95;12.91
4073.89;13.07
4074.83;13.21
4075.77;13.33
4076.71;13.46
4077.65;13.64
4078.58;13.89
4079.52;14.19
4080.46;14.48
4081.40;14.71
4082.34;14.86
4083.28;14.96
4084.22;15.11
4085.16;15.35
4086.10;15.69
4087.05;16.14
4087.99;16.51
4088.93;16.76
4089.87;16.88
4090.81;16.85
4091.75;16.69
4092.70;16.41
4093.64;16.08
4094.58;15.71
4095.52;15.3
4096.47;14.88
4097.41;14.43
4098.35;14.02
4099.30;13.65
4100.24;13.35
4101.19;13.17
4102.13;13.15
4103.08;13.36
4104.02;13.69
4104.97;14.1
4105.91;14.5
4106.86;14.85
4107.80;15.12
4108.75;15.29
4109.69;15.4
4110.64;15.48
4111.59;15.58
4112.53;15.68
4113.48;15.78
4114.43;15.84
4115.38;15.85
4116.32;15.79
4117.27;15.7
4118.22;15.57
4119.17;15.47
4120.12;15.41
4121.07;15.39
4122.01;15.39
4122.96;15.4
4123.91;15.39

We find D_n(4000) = 2.1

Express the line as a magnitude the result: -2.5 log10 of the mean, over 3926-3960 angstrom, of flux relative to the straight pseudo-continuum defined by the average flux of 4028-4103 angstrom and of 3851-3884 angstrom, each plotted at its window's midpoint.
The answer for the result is 0.365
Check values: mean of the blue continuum 6.39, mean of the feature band 6.62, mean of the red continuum 13.7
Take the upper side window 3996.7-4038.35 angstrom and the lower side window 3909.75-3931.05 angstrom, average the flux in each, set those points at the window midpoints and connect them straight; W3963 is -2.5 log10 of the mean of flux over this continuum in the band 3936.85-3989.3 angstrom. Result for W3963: 0.30 mag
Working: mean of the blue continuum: 8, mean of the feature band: 8.11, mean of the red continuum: 13.9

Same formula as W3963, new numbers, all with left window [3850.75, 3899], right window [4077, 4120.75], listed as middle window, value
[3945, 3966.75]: 0.228 mag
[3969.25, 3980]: 0.359 mag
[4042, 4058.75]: 0.033 mag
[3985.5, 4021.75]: -0.182 mag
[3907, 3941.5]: 0.241 mag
